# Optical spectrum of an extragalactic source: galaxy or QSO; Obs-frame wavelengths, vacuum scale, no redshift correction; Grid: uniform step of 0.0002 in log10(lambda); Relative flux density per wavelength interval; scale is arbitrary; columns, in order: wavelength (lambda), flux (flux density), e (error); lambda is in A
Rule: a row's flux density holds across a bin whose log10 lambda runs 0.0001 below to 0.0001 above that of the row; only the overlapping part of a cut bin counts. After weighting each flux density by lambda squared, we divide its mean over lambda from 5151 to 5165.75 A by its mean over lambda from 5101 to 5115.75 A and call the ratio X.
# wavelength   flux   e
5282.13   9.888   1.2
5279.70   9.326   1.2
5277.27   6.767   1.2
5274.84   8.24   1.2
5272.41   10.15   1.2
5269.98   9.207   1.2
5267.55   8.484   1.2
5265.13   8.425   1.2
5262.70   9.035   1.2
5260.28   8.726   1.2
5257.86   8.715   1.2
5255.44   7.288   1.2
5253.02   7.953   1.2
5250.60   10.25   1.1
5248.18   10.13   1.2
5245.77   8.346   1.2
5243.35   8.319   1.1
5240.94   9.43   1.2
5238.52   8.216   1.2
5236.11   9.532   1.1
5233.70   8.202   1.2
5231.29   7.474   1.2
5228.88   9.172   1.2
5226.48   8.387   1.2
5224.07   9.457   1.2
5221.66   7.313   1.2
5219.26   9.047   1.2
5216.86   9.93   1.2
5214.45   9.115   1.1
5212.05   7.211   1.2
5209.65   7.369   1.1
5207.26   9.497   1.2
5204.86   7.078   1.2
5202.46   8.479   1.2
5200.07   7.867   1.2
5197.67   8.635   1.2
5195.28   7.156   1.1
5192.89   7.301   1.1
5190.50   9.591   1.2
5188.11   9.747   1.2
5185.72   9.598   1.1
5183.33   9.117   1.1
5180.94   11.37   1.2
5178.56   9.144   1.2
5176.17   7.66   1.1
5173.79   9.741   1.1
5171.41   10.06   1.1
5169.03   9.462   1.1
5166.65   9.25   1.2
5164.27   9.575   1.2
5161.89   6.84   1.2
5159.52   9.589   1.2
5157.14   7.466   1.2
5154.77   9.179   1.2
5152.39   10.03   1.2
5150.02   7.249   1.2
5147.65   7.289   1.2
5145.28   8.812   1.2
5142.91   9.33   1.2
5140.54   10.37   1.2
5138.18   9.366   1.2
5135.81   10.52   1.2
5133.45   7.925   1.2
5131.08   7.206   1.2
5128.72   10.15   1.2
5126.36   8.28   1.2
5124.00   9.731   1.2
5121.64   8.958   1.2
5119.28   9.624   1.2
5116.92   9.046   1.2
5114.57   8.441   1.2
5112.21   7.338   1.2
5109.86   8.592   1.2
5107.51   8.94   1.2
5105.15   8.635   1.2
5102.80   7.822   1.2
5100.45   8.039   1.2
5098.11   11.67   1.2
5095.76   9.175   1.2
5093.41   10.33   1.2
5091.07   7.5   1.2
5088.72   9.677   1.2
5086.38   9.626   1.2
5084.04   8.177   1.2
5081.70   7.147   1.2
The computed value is 1.08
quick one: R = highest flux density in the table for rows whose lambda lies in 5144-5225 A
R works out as 11.37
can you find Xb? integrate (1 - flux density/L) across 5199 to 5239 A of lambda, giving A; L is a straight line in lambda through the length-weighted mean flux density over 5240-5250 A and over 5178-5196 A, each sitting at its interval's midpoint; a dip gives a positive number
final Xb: 3.1 A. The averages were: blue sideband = 9.18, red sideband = 9.12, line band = 8.44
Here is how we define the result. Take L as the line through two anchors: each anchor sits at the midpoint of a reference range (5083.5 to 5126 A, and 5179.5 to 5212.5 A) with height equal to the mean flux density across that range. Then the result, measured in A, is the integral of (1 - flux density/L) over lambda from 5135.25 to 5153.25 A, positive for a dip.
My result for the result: -0.50 A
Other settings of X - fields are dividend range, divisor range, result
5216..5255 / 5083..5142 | 1.02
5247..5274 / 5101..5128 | 1.09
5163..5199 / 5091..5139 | 1.05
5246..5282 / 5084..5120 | 1.05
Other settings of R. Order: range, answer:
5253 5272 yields 9.207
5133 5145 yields 10.52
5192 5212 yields 9.497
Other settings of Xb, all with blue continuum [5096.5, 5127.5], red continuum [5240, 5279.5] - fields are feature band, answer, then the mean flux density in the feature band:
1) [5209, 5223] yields 0.6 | 8.38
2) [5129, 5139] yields 0.0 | 8.85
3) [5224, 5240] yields 0.3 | 8.59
